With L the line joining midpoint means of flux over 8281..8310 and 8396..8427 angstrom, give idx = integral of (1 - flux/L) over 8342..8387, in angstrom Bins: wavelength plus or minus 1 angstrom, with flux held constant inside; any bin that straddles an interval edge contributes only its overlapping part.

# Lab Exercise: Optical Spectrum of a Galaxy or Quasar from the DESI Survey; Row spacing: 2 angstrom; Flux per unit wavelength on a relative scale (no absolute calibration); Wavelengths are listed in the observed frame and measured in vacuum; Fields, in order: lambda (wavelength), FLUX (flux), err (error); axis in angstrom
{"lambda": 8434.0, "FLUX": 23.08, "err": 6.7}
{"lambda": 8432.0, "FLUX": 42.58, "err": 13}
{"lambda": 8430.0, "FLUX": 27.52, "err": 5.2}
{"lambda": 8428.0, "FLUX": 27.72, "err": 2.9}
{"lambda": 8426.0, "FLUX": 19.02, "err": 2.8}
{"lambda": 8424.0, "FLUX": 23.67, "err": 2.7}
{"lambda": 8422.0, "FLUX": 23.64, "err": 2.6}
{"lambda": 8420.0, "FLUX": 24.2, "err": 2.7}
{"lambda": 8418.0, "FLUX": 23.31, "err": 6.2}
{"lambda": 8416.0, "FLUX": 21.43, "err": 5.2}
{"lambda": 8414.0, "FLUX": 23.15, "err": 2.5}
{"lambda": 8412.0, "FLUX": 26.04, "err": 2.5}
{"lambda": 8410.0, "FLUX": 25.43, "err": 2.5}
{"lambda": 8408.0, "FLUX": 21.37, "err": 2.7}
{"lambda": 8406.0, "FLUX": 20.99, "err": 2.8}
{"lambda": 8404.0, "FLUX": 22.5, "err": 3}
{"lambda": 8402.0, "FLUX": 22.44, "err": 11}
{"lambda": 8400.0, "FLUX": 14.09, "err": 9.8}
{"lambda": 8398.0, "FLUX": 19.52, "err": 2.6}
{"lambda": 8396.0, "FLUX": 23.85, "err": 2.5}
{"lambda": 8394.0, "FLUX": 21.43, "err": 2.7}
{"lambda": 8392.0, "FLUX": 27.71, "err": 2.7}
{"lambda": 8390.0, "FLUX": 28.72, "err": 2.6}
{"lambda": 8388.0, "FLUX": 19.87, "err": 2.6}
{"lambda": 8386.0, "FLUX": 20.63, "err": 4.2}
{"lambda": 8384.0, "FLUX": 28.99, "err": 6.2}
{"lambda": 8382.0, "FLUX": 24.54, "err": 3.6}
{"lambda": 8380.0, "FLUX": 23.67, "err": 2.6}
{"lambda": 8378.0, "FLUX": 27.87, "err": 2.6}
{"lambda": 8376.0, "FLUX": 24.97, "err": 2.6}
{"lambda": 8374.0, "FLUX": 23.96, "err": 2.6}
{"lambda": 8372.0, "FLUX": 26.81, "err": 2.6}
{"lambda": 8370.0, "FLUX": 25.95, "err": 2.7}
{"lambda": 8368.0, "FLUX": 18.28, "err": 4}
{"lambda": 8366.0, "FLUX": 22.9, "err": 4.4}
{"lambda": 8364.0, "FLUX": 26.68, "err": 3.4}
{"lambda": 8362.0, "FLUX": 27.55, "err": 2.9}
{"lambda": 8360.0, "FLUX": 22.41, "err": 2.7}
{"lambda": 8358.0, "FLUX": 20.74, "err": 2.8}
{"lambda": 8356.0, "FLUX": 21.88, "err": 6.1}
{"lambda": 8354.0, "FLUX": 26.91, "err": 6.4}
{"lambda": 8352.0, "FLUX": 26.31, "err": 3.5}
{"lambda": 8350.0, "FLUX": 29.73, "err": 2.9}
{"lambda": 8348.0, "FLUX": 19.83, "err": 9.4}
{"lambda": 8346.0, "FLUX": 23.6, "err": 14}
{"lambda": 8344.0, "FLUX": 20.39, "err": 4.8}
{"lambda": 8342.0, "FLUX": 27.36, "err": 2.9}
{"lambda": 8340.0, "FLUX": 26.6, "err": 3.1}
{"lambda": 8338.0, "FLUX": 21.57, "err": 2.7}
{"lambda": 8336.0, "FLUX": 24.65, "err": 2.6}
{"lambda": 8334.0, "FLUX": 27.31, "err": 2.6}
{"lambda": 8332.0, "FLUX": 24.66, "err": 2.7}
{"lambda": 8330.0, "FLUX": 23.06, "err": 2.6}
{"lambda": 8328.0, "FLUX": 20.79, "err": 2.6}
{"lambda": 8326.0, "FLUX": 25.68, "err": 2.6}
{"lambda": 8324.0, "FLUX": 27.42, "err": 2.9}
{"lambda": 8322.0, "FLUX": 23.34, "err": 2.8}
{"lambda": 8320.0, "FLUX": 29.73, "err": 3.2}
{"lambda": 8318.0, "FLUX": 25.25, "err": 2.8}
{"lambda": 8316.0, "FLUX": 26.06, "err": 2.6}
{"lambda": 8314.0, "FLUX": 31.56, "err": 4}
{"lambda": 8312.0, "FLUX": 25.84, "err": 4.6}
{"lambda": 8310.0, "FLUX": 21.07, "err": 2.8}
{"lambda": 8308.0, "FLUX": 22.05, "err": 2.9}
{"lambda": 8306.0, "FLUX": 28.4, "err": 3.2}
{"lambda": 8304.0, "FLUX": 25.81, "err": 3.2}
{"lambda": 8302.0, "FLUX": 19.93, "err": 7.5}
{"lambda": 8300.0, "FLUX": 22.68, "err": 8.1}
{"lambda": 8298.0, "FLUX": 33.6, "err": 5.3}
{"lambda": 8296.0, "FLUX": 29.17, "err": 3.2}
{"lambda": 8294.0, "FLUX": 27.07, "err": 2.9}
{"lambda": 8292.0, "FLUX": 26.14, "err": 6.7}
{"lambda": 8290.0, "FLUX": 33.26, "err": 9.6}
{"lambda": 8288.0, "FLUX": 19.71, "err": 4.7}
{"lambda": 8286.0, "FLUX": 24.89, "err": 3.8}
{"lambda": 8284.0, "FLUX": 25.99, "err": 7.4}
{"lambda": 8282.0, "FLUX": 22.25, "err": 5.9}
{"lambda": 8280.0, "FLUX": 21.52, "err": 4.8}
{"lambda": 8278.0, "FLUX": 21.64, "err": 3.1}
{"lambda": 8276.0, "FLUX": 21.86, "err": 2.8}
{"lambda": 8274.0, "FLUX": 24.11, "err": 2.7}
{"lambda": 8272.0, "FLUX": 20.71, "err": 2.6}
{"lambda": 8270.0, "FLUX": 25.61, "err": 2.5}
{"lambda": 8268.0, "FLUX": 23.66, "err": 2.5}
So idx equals -1.6 angstrom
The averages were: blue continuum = 25.6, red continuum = 22.1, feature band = 24.4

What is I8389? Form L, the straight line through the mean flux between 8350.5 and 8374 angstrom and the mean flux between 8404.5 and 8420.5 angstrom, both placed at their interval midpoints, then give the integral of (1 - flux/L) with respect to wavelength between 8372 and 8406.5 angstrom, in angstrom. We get 0.46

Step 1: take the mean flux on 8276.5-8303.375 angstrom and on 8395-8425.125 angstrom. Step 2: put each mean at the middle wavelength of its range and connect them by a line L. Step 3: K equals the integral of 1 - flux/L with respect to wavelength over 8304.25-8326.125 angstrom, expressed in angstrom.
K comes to -1.31 angstrom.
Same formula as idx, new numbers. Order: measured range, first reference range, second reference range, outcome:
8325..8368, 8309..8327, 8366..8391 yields 2.05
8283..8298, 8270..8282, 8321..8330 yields -2.77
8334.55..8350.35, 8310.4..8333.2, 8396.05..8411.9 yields 0.32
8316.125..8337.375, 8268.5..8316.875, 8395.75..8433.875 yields -0.41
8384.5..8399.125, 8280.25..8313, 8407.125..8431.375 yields 0.73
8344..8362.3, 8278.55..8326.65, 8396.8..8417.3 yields -0.15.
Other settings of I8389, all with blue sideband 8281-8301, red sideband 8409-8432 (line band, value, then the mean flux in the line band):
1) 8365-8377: 0.80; 23.8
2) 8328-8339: 0.86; 23.9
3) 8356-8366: 0.65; 24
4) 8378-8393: 0.15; 25.1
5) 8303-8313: 0.62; 24.6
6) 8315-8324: -0.04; 26.2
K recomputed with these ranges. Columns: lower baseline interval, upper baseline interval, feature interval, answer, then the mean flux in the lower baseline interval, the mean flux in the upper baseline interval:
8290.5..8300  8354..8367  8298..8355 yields 2.67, 28.6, 23.9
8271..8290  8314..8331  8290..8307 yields -2.03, 23.1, 25.5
